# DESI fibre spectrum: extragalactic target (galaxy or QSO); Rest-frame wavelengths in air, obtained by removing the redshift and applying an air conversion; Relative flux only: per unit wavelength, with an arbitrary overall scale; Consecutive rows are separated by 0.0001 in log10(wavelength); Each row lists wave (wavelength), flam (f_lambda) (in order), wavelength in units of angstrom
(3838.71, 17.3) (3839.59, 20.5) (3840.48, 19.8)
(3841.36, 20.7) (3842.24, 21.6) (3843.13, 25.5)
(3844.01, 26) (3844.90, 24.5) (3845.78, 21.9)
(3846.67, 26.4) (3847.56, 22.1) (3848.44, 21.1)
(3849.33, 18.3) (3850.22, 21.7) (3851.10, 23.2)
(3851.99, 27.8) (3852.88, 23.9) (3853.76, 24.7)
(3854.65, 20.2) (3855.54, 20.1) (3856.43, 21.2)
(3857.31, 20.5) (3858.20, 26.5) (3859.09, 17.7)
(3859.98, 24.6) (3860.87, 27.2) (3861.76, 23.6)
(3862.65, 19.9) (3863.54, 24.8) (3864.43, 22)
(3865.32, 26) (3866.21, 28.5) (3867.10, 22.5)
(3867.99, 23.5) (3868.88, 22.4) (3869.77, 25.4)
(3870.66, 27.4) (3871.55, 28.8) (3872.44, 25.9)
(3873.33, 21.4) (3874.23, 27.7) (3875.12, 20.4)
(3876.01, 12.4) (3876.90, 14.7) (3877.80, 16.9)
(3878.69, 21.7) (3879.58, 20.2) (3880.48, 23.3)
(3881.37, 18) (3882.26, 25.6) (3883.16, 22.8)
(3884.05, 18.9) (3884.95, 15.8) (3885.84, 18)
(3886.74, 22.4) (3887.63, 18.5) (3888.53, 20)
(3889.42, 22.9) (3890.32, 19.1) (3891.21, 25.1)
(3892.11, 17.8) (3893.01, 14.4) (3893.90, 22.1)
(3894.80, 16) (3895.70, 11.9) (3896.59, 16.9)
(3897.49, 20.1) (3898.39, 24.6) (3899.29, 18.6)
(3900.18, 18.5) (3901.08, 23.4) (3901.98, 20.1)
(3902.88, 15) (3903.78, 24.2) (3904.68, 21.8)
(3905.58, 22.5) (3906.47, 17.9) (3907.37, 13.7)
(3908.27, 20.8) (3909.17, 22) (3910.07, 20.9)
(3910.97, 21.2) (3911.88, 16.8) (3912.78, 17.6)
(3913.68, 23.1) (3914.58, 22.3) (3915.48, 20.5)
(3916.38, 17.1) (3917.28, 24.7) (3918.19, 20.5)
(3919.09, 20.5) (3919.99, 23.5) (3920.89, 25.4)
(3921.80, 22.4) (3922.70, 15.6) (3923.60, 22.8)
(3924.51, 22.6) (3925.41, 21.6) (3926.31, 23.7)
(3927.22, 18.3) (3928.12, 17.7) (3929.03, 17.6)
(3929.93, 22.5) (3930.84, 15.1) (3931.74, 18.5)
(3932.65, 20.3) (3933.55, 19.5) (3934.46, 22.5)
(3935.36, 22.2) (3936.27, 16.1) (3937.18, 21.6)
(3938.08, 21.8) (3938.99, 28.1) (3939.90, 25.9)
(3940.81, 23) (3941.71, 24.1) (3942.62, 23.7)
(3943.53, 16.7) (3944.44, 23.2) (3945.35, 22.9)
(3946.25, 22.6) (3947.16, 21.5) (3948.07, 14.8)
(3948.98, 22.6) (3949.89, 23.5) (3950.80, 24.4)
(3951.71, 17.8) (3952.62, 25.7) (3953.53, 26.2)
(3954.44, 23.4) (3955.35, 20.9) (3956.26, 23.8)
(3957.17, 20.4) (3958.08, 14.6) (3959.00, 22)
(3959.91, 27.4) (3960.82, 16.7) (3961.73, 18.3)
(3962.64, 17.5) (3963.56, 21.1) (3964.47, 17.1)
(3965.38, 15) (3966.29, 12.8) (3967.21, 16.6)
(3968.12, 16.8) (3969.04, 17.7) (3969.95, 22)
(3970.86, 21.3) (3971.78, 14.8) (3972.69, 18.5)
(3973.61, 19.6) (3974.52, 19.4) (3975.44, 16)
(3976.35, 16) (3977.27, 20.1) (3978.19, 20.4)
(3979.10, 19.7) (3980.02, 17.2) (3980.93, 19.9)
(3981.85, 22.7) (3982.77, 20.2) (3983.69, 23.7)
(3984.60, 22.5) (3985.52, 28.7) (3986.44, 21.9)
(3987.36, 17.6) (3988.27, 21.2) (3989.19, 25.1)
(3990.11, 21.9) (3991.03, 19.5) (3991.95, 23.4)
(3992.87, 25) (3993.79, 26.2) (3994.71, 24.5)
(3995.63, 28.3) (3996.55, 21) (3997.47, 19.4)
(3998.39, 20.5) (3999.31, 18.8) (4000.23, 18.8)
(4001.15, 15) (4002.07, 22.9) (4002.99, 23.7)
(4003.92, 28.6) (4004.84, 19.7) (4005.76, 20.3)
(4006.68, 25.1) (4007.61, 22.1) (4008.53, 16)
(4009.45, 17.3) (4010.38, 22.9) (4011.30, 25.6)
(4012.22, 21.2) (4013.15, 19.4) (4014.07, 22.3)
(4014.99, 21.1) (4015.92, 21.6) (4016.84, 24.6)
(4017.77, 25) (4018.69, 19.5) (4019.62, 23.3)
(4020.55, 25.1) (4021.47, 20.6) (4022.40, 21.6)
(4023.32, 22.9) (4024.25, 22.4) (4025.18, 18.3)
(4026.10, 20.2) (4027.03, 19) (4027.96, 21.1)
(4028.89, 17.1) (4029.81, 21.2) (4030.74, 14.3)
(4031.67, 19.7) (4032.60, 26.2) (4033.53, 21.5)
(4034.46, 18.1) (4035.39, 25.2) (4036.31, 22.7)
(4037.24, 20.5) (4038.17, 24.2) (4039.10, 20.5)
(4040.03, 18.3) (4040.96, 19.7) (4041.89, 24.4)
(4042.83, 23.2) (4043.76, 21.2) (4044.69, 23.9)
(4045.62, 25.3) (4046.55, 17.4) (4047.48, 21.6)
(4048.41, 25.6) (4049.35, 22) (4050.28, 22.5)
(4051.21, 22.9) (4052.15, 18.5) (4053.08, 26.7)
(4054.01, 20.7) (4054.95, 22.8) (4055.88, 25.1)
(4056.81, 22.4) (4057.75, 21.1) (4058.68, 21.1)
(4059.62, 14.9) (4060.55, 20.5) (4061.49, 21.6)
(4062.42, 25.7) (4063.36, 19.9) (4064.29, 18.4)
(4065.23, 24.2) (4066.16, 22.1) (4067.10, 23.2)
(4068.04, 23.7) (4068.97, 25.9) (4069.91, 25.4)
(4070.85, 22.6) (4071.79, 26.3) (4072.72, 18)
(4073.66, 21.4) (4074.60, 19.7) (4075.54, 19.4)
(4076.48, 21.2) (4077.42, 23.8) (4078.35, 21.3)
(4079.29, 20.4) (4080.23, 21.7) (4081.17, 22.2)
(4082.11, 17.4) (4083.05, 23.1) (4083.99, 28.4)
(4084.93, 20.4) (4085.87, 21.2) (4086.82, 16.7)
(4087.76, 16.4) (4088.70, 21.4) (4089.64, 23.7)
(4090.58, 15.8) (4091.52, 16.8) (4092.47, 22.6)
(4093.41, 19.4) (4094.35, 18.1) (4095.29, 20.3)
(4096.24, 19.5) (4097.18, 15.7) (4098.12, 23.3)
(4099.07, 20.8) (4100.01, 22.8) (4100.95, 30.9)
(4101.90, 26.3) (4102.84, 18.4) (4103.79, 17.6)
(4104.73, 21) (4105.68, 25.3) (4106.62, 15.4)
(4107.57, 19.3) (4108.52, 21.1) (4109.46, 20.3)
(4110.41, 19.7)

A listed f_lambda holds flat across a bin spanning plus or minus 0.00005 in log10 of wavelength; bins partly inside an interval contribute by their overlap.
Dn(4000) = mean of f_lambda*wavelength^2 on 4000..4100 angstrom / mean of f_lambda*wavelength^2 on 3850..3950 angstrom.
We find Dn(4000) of 1.1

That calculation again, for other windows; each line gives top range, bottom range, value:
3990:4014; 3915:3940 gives 1.08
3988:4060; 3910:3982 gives 1.11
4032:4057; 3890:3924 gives 1.19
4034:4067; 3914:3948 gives 1.09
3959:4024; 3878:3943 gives 1.06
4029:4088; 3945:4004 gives 1.09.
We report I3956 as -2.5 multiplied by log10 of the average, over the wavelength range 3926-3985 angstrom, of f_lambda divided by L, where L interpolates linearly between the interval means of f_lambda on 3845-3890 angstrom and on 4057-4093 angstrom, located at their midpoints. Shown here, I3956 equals 0.08 mag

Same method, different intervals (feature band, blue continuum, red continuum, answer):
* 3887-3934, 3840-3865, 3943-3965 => 0.09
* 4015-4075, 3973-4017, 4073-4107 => -0.04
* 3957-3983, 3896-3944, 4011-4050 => 0.13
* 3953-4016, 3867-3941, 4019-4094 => 0.02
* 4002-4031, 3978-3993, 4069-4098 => 0.00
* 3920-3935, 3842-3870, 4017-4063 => 0.11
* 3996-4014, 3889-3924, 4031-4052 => 0.02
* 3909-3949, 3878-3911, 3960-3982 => -0.10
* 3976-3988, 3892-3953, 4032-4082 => 0.02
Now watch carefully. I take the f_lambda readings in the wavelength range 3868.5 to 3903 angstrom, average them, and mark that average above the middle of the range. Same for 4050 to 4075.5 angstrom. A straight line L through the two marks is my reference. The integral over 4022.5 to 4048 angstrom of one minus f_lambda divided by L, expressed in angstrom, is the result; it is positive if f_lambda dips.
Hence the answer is 0.8 angstrom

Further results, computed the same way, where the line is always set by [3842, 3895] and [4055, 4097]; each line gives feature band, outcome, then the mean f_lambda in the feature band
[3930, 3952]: 0.4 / 21.4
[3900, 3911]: 0.9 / 20.2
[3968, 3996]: 0.7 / 21.1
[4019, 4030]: 0.2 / 21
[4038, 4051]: -0.5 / 22.1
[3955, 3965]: 0.8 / 19.9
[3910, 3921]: 0.5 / 21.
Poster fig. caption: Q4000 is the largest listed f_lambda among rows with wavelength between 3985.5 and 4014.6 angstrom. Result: 28.7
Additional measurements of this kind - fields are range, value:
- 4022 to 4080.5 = 26.7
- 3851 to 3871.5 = 28.5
